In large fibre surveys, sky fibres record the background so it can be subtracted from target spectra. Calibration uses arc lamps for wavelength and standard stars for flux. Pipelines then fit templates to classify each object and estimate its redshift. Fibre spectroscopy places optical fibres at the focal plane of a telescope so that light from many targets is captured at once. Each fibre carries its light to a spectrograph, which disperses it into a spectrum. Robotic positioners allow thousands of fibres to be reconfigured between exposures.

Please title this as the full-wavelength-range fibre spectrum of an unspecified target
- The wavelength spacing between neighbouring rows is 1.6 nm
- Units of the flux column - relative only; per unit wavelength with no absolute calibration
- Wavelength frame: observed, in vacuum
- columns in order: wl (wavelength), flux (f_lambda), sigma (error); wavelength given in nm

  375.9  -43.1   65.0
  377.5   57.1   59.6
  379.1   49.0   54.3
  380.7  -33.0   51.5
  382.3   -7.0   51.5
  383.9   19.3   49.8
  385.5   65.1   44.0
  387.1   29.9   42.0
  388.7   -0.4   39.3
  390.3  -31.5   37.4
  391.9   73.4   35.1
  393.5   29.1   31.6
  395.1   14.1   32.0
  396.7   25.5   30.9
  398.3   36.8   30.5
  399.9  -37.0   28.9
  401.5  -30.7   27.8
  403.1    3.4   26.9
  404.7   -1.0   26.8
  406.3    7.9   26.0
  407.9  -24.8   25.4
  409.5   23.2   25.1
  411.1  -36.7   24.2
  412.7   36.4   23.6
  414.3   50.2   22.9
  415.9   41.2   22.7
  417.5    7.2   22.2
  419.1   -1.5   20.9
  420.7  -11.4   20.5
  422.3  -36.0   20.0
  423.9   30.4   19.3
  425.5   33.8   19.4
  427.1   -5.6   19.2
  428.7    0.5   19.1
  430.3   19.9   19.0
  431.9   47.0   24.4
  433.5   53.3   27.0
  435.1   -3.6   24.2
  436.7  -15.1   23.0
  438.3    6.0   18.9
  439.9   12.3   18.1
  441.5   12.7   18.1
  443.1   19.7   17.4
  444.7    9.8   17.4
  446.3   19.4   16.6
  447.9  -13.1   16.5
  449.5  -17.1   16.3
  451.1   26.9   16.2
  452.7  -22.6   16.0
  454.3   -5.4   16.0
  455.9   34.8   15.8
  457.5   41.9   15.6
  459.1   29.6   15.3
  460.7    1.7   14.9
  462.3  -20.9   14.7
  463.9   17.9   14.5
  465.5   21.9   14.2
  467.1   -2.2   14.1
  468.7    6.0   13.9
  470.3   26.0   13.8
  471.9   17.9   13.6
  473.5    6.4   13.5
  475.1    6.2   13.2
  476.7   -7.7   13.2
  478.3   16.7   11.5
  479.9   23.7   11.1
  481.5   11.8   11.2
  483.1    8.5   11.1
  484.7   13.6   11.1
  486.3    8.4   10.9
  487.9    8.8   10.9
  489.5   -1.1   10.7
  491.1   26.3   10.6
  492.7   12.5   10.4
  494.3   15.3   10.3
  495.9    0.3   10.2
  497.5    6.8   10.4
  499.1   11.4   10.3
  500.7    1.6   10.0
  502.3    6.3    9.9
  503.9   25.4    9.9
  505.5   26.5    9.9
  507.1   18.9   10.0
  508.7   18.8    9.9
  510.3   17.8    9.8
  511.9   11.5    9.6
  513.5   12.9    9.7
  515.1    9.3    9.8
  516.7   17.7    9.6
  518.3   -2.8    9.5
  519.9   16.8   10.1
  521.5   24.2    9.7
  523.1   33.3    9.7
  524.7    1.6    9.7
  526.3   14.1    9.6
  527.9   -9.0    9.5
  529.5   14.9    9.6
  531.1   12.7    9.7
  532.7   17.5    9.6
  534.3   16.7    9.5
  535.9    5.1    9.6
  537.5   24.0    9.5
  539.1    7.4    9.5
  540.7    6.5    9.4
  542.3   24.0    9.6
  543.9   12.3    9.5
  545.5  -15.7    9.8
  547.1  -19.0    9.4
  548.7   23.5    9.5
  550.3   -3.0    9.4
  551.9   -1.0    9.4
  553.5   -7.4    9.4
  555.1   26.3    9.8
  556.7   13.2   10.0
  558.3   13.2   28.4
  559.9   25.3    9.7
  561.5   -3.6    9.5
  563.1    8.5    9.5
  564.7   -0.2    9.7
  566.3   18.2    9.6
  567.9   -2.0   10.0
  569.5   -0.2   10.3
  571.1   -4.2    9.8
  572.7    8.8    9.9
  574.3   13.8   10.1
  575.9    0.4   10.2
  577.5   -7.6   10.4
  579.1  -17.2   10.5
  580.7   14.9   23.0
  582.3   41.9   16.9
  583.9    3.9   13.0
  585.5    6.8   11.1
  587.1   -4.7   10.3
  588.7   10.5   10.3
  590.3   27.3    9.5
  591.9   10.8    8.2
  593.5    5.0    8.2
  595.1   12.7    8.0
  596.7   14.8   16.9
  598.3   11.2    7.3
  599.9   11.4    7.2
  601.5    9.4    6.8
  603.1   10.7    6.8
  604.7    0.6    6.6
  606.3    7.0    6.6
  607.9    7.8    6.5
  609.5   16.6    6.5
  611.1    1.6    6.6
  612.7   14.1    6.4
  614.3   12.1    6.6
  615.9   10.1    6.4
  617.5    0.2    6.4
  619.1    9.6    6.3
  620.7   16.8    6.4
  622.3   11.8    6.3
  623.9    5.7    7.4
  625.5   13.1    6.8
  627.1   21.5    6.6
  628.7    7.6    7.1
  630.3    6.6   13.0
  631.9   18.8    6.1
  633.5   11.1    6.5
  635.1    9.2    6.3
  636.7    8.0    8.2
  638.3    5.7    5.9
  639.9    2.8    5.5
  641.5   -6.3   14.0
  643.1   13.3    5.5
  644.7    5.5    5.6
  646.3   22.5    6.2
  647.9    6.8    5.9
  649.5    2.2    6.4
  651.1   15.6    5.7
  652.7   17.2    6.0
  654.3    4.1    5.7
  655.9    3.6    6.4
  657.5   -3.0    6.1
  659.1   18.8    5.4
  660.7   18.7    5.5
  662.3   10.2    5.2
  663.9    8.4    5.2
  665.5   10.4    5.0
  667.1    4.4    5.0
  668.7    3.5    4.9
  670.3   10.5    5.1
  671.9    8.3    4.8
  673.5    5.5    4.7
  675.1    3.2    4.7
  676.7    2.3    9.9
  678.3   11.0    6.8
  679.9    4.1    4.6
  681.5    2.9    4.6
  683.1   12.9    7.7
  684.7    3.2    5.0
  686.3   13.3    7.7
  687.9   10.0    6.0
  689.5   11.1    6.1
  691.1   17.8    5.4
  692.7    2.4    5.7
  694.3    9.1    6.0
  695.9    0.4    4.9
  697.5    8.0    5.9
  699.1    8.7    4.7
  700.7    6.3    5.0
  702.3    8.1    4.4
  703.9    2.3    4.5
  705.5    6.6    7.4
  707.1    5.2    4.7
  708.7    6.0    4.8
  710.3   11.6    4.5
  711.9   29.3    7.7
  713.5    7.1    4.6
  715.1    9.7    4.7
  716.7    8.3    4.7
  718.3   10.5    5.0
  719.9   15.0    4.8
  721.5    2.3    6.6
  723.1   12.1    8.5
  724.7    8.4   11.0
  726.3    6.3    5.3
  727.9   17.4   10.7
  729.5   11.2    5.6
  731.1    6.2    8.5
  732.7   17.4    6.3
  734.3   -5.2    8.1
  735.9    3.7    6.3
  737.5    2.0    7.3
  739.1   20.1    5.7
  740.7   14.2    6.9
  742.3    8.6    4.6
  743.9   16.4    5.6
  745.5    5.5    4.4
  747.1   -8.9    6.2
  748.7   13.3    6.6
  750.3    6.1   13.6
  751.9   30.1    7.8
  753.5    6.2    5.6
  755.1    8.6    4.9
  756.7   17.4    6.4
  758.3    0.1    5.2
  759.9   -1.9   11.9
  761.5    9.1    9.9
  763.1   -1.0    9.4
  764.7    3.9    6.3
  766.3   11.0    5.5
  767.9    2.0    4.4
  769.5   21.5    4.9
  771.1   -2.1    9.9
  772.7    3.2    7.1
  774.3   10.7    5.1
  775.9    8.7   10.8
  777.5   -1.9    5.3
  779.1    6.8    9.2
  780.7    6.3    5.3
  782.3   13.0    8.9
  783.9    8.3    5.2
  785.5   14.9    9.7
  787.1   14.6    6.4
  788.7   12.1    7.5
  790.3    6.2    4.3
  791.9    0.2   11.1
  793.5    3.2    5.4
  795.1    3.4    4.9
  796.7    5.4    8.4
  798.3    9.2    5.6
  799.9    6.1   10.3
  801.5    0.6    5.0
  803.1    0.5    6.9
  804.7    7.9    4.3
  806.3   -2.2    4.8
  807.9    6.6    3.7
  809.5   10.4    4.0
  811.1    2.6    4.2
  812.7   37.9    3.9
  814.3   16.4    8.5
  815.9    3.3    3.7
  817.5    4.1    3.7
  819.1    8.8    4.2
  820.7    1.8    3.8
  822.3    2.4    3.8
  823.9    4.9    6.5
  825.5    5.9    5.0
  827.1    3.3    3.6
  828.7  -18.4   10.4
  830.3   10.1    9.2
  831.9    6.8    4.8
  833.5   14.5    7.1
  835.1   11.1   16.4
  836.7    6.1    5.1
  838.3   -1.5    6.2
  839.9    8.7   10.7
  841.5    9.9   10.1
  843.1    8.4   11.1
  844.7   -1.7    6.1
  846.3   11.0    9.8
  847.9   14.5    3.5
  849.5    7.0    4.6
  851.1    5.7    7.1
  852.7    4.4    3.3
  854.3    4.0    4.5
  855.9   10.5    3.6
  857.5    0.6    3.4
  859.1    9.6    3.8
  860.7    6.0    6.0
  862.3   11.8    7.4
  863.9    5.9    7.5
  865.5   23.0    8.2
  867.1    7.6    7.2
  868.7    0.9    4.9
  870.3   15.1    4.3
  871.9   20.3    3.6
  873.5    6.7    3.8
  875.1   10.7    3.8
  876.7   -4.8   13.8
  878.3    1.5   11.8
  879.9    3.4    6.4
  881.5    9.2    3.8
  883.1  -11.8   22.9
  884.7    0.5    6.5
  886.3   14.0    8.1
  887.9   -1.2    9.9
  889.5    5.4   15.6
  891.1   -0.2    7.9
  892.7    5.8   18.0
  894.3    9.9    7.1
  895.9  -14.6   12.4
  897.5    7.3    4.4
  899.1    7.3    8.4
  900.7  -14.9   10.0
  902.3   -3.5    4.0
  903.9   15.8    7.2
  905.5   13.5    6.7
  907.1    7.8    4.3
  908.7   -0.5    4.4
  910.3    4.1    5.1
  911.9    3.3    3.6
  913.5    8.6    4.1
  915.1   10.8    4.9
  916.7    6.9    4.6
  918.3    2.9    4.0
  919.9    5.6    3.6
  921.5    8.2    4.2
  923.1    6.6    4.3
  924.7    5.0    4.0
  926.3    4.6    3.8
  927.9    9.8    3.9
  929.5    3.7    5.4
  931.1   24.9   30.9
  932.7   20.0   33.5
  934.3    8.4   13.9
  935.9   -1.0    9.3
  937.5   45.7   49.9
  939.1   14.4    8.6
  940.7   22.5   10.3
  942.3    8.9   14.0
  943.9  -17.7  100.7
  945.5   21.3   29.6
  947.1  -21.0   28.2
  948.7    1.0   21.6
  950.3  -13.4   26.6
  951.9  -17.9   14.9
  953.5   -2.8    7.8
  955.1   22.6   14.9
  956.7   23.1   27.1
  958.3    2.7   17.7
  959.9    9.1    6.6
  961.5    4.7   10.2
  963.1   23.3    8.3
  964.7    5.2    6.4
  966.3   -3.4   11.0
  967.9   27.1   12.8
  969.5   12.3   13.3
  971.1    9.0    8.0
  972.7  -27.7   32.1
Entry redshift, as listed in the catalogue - 1.18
